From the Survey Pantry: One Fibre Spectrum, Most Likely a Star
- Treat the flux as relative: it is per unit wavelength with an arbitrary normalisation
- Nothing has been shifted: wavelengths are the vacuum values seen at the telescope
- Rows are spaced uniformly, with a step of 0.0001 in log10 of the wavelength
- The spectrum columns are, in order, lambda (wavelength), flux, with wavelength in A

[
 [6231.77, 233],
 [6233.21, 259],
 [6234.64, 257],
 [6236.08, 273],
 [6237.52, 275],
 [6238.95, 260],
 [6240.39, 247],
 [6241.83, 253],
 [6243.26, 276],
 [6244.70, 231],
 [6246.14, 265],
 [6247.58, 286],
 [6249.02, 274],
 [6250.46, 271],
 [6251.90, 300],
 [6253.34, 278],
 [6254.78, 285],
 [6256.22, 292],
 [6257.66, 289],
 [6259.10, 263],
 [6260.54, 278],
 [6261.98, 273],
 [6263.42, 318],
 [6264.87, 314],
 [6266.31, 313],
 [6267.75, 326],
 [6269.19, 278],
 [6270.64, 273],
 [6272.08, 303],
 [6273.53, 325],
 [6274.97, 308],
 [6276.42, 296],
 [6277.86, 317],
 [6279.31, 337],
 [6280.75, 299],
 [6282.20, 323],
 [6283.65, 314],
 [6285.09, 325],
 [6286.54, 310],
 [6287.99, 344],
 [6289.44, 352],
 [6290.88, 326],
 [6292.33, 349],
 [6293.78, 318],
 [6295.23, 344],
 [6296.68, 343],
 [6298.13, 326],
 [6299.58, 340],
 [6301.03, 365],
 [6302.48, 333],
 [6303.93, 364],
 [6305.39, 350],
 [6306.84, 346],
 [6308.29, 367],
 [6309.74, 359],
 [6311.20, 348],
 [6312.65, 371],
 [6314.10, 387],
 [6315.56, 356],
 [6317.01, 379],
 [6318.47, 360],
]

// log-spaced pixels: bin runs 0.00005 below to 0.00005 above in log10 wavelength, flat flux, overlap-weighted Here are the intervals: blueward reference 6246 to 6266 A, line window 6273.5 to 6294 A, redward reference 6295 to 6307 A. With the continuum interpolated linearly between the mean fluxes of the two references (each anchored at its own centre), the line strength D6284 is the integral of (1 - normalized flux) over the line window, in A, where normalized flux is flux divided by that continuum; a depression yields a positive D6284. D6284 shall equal 0.0 A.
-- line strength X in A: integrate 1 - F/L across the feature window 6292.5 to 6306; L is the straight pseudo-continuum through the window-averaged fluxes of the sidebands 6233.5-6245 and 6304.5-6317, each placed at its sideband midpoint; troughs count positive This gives 0.1 A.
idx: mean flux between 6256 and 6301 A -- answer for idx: 315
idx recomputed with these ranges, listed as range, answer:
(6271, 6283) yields 312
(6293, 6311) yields 346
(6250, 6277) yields 294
